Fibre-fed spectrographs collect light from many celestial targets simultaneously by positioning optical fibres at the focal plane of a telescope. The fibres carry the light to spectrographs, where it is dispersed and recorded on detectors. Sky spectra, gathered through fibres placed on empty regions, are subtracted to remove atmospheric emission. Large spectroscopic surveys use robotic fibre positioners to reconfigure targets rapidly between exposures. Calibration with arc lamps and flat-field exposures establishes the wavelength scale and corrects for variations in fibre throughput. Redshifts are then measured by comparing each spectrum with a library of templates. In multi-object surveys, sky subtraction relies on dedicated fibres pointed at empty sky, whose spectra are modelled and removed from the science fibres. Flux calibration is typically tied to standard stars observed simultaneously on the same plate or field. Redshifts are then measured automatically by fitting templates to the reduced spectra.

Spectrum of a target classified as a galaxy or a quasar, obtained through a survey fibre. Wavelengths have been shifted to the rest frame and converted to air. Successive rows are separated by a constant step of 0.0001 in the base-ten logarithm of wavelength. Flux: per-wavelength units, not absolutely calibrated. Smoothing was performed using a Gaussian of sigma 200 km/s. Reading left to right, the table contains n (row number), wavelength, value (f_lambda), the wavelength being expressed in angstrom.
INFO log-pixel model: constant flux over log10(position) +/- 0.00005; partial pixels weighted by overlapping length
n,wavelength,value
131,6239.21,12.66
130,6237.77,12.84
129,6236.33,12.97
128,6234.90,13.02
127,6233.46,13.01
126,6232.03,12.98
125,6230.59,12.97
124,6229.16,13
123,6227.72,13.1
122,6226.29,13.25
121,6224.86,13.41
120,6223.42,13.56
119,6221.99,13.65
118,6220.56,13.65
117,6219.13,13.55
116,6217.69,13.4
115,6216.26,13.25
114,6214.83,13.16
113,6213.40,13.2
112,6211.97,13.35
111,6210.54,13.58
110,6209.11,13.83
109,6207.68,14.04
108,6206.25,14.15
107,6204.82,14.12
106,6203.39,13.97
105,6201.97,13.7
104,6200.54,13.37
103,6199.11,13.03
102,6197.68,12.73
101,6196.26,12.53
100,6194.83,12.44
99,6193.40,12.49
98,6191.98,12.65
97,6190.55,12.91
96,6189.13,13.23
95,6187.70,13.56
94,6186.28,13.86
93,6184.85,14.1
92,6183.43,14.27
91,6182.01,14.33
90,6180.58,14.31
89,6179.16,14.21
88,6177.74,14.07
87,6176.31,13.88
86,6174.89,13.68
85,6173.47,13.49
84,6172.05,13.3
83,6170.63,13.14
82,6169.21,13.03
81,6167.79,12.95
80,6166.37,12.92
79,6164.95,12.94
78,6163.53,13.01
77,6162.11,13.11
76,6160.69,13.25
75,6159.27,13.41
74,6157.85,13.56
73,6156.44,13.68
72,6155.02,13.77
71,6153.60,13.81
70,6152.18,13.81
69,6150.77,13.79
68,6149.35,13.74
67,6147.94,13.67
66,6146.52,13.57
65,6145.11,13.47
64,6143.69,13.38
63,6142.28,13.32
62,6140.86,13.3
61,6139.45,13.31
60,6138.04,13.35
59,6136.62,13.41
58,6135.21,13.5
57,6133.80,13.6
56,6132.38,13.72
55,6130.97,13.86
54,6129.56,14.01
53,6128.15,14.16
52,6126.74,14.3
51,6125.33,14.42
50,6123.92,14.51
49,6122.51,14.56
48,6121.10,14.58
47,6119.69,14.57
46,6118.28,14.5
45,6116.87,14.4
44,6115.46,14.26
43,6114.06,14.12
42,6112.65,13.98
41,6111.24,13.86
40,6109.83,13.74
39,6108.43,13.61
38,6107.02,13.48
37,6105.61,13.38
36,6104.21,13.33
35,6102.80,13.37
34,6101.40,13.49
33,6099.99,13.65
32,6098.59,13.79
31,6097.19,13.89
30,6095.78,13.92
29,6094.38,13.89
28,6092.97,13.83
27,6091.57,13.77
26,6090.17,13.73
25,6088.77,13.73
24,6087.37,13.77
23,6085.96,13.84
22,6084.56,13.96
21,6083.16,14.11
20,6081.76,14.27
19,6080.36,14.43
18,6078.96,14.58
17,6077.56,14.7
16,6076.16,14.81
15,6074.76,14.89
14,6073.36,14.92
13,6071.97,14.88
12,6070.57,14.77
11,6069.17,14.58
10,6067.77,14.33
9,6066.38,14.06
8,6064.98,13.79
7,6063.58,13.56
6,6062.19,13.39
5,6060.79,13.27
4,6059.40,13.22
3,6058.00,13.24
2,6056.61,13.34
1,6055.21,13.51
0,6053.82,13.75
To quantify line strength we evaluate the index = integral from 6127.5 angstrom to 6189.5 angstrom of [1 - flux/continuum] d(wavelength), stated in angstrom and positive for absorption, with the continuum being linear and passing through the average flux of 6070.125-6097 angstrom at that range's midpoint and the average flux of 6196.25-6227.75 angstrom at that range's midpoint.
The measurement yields 0.96 angstrom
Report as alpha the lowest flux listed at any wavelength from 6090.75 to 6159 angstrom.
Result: 13.3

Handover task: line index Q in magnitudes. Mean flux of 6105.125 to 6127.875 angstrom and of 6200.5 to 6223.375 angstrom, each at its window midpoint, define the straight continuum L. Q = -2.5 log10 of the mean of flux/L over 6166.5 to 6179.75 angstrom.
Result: 0.03 mag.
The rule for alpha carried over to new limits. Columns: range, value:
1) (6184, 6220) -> 12.44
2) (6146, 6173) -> 12.92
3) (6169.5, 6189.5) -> 13.14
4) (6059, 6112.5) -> 13.22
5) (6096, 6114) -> 13.33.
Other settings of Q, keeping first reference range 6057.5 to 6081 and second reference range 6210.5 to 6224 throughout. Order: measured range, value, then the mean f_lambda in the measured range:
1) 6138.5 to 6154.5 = 0.02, 13.6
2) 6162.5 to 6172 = 0.05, 13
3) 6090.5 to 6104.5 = 0.03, 13.7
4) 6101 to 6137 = 0.00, 14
